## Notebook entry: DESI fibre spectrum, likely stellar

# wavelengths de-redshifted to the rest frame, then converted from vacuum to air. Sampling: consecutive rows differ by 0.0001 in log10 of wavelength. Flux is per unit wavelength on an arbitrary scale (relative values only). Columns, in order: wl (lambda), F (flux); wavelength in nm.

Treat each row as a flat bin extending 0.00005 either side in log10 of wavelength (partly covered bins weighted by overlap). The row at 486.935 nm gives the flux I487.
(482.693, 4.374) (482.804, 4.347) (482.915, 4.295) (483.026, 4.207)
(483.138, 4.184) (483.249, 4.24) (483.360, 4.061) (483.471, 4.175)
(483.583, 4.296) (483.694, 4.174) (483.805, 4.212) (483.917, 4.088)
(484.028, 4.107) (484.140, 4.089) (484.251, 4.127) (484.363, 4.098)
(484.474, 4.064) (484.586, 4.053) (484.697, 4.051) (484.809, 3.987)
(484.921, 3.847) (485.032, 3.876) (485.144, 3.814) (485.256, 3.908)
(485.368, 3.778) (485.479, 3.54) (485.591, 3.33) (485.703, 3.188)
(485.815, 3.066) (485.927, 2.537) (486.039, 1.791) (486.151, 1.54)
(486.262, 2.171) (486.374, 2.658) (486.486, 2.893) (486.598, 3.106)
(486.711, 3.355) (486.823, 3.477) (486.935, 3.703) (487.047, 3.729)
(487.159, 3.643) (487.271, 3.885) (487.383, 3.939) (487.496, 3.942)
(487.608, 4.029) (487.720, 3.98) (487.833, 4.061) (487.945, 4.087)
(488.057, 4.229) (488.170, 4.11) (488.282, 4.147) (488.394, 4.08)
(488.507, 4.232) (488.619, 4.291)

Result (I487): 3.703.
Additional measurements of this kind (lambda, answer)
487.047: 3.729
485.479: 3.54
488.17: 4.11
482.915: 4.295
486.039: 1.791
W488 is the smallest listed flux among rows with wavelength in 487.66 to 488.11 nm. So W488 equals 3.98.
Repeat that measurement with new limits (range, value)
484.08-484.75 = 4.051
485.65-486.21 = 1.54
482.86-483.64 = 4.061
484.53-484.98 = 3.847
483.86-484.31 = 4.088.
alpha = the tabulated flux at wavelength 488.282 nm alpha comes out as 4.147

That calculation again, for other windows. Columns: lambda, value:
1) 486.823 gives 3.477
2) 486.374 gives 2.658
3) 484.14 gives 4.089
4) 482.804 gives 4.347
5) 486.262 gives 2.171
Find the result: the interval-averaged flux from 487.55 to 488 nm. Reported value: 4.04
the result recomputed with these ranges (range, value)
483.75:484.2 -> 4.12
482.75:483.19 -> 4.25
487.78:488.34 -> 4.13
